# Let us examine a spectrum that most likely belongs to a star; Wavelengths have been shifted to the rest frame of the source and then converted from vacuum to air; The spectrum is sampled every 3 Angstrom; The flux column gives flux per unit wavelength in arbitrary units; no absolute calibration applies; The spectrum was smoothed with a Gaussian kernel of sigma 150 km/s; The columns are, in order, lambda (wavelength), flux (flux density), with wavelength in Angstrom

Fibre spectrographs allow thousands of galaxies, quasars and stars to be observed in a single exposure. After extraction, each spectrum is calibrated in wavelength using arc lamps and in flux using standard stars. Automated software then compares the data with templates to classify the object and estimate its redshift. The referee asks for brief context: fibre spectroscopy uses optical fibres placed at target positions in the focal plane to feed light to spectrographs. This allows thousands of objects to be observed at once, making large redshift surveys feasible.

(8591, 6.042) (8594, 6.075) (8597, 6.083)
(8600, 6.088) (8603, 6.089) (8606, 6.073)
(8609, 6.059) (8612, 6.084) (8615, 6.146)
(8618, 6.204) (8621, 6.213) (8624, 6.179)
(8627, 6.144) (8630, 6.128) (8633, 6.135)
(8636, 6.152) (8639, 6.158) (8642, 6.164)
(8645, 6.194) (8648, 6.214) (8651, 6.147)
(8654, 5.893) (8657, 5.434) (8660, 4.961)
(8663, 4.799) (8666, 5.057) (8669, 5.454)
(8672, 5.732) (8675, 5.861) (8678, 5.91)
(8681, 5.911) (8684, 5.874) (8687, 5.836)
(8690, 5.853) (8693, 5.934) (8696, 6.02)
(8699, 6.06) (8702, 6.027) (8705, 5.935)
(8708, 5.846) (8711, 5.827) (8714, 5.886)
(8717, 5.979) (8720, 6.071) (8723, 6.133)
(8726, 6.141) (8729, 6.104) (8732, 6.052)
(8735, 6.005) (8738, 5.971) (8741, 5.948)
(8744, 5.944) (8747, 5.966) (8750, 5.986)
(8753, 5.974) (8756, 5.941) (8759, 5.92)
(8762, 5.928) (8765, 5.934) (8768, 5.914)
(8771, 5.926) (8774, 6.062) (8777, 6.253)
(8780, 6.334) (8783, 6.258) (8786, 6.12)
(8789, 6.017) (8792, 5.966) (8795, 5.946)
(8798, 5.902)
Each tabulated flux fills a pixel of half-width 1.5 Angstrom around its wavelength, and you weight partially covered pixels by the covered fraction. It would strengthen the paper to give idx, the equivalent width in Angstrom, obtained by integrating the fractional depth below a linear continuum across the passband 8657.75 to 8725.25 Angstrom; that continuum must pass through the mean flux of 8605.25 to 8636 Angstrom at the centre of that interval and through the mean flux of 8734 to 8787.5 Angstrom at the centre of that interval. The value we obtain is 3.4 Angstrom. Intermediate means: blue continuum 6.14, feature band 5.77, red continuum 6.02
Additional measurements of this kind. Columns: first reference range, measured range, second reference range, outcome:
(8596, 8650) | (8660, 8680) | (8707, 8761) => 2.1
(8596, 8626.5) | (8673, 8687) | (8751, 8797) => 0.5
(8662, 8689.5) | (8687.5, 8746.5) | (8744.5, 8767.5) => -2.0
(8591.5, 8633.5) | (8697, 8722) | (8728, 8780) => 0.3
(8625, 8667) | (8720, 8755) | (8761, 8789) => -0.1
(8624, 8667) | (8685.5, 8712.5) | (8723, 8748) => 0.1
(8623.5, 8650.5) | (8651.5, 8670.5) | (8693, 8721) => 2.4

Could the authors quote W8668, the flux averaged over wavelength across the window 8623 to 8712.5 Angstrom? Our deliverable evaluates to 5.86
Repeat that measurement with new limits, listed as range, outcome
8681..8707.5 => 5.94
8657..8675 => 5.28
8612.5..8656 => 6.14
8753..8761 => 5.94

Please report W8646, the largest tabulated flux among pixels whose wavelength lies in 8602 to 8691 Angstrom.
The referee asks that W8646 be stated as 6.214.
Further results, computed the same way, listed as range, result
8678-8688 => 5.911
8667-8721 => 6.071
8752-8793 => 6.334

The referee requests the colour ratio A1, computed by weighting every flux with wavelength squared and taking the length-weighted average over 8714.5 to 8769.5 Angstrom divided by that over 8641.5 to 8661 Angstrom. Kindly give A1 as 1.04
